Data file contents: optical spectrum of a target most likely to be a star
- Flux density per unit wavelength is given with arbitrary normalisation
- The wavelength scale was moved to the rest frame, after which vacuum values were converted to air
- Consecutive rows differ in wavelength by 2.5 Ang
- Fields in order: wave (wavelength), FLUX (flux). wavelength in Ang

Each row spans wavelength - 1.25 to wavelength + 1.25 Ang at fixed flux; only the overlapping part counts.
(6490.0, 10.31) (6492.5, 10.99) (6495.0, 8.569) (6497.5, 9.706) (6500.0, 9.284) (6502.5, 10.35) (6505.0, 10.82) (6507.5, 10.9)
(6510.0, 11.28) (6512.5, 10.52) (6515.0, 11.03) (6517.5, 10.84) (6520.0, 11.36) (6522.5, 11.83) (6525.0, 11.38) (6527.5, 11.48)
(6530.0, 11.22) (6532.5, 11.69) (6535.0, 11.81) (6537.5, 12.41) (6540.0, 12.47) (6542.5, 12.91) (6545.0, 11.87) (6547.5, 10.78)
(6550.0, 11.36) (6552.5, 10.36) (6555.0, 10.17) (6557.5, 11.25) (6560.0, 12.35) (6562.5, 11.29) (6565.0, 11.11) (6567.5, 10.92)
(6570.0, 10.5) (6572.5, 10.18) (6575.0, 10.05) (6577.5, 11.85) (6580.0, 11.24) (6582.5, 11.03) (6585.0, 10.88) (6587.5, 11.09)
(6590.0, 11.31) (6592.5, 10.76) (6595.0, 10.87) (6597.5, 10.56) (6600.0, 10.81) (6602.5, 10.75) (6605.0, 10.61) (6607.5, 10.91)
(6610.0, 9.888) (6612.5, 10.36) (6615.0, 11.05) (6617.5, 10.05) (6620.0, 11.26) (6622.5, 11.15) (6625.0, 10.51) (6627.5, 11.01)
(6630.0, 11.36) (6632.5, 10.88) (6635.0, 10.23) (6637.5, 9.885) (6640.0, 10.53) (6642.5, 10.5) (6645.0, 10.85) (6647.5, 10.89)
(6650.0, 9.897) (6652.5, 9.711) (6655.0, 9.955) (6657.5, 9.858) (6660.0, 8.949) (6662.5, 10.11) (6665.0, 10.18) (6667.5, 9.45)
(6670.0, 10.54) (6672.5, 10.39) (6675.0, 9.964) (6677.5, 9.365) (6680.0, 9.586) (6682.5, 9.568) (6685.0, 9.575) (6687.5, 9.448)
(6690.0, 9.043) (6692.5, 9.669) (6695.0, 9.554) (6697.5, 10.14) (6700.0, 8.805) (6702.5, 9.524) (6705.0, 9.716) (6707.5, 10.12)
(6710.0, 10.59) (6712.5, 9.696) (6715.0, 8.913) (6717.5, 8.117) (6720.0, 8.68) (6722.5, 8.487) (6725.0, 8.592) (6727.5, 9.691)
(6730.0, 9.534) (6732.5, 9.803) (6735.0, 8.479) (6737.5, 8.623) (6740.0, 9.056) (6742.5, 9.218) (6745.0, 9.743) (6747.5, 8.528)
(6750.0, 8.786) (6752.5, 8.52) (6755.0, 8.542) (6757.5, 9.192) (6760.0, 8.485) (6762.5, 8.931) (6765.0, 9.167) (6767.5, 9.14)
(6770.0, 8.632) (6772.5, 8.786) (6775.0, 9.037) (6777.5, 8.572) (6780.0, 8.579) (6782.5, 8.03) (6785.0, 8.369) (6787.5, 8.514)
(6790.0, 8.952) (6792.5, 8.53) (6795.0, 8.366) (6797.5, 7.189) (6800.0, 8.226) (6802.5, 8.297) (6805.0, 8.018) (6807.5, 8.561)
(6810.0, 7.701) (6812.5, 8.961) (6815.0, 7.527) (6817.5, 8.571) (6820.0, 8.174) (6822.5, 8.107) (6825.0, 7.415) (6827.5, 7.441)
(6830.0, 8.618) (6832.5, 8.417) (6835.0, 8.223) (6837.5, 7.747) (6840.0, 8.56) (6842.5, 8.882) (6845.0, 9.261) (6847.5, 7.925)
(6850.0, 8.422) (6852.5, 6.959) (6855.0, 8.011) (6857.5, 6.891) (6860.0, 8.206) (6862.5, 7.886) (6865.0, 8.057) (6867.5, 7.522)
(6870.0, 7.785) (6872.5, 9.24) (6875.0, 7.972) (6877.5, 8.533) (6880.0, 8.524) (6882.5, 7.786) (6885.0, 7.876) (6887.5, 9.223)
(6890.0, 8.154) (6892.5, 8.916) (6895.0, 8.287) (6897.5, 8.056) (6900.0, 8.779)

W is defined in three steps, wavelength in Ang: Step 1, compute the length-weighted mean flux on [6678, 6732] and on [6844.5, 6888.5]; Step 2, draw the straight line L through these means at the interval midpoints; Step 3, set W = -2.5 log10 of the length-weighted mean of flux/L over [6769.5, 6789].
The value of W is 0.03 mag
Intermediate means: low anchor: 9.39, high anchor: 8.09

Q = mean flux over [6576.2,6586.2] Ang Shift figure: 11.2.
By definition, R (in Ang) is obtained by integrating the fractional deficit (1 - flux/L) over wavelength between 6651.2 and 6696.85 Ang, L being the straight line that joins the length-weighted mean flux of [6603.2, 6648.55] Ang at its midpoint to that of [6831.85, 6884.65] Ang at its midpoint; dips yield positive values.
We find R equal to 1.9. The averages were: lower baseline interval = 10.7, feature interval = 9.72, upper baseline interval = 8.13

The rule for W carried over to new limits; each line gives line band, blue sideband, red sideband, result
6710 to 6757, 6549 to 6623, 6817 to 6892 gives 0.045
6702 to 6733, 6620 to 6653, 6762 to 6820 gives 0.018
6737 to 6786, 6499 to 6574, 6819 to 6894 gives 0.031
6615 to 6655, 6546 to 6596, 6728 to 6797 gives -0.034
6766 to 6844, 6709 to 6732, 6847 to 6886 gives 0.018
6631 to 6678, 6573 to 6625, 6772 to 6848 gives 0.002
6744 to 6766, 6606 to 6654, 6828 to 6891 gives 0.048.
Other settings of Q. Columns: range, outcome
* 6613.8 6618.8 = 10.6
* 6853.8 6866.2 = 7.81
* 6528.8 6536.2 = 11.6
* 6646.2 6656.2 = 10.1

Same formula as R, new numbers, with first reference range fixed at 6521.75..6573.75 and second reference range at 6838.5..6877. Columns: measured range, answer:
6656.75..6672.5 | 0.4 Ang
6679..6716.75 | 0.9 Ang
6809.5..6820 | 0.4 Ang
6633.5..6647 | 0.0 Ang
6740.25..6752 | 0.3 Ang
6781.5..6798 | 0.9 Ang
